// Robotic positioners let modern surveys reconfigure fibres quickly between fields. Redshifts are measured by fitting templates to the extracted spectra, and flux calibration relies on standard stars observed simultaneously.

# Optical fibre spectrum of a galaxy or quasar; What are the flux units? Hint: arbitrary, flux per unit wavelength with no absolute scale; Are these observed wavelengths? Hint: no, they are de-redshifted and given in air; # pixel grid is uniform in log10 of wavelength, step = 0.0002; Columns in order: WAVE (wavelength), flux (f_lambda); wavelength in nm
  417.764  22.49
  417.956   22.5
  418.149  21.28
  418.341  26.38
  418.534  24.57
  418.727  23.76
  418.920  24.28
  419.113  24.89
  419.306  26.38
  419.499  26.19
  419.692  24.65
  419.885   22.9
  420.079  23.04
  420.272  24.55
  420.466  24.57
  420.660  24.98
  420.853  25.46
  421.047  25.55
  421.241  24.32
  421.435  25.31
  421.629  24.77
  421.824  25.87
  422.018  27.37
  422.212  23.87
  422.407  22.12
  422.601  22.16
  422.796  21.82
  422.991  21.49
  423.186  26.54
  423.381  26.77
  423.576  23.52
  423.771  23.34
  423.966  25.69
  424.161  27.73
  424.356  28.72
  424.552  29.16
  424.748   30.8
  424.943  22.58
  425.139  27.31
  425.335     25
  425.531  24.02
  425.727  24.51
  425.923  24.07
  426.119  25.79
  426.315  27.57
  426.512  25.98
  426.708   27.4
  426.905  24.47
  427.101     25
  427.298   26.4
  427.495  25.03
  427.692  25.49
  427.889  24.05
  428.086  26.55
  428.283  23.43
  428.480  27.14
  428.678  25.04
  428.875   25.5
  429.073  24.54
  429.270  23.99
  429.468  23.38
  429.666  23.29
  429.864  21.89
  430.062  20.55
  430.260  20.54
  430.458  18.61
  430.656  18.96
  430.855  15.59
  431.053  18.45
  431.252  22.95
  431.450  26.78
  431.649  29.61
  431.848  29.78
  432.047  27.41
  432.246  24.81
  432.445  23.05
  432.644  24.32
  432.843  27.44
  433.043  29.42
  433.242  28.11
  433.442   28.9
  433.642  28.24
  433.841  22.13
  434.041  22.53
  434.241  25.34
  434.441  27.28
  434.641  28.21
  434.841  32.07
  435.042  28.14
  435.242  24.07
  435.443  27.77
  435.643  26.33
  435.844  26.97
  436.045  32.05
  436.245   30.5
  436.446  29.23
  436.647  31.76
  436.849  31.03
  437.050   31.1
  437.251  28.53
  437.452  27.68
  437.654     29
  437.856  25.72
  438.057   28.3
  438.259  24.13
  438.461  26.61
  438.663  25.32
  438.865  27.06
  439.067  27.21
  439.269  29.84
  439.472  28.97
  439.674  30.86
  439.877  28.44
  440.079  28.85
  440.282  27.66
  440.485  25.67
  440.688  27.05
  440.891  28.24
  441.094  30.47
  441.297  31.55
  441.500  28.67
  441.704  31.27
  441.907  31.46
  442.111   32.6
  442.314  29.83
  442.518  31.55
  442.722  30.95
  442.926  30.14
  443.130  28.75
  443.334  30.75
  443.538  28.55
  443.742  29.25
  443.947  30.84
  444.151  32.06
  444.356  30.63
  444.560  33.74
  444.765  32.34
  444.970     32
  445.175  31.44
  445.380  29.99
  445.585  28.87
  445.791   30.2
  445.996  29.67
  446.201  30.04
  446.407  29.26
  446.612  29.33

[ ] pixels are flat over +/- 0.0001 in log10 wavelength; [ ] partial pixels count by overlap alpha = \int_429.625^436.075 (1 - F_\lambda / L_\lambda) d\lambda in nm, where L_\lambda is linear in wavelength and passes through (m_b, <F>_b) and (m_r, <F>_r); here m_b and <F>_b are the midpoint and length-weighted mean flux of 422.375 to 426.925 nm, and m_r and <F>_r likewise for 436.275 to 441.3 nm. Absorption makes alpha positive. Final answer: 0.48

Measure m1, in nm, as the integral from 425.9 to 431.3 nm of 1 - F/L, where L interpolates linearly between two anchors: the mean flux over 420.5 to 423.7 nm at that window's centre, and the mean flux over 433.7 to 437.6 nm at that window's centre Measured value 0.52 nm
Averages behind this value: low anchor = 24.5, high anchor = 28.1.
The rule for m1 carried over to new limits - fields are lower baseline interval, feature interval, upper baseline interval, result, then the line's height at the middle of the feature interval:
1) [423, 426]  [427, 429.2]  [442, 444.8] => 0.13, 26.8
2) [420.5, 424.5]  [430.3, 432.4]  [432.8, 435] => 0.28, 26.7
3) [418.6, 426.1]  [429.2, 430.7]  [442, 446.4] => 0.31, 27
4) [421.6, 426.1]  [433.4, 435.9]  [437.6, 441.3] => 0.03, 27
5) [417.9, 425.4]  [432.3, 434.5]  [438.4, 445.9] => 0.13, 27.7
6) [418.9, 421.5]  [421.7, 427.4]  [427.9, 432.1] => -0.28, 24.2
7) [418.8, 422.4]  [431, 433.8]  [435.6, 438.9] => 0.10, 27.3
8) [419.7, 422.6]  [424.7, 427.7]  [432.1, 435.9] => -0.03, 25.3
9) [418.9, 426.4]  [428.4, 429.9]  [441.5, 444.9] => 0.14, 26.9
